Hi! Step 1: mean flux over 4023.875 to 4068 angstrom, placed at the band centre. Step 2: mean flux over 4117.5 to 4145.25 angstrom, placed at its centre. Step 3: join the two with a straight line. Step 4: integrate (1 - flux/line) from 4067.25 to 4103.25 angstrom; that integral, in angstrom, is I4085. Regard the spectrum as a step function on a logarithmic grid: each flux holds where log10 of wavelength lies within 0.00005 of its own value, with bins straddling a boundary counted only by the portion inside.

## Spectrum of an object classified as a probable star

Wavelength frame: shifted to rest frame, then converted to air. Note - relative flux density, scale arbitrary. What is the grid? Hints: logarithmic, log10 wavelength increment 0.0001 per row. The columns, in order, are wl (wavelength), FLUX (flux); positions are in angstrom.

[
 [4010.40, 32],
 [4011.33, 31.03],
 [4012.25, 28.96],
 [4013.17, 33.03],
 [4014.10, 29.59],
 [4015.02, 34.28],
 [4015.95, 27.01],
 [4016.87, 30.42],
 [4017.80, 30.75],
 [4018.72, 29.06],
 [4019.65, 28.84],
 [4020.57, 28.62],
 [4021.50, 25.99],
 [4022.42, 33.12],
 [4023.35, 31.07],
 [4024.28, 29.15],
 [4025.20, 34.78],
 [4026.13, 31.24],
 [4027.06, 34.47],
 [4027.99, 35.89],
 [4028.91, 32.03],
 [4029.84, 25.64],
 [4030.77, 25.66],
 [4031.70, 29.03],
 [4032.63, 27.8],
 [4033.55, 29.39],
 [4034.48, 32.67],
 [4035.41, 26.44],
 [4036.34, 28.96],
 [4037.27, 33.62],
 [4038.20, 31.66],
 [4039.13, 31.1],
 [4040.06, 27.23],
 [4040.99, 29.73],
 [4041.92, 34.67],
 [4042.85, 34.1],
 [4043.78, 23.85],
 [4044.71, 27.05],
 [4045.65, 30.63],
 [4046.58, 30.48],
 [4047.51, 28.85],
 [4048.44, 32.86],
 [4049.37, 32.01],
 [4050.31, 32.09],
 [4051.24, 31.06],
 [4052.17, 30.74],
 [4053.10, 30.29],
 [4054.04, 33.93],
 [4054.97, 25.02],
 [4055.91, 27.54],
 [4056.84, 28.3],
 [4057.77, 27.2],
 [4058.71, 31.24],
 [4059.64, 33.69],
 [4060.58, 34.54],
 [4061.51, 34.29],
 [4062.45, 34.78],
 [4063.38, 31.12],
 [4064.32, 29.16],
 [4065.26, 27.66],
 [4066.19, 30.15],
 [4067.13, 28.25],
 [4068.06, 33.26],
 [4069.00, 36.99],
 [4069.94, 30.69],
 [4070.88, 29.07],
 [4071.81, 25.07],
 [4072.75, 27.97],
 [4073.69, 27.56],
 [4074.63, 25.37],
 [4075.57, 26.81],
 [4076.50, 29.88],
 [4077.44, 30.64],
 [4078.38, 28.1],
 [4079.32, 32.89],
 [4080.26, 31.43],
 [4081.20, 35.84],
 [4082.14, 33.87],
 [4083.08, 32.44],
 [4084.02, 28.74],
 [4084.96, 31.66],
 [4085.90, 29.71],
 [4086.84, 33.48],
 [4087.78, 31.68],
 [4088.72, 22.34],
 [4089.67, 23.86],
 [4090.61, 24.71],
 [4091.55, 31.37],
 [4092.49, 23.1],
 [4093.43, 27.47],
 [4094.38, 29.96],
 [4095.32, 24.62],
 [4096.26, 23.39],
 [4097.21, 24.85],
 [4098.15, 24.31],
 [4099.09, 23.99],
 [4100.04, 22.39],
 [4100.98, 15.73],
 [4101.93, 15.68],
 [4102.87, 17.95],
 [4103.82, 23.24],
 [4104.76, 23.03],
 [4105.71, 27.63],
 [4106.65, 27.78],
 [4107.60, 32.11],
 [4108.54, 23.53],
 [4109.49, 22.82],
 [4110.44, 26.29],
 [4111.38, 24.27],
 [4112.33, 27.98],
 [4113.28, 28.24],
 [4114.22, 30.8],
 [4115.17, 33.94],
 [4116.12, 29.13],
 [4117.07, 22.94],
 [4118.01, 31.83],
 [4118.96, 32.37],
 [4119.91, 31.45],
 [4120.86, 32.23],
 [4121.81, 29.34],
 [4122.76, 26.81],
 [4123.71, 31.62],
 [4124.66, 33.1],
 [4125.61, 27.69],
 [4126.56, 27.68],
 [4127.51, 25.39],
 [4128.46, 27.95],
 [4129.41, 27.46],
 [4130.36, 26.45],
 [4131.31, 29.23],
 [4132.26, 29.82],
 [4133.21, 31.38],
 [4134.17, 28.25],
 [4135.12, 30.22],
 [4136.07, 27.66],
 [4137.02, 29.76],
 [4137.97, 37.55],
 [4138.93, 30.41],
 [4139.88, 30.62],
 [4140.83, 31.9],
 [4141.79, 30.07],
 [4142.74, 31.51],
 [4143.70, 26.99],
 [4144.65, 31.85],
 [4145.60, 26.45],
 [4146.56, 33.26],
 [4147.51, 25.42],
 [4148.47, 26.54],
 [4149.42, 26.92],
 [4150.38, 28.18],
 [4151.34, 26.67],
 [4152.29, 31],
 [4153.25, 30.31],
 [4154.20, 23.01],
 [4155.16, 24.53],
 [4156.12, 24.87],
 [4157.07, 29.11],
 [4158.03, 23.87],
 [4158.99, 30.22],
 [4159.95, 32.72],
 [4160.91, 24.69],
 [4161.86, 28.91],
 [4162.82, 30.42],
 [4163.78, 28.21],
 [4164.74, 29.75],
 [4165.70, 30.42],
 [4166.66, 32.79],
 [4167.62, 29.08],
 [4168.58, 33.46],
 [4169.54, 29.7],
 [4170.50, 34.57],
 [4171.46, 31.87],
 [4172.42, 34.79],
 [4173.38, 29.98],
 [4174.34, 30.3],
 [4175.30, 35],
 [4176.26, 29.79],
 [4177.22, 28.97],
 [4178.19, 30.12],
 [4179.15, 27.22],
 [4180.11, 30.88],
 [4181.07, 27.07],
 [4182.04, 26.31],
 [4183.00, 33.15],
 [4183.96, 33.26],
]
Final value 3.1 angstrom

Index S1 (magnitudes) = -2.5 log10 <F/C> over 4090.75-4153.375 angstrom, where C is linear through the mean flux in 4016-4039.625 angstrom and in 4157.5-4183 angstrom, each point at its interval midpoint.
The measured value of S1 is 0.09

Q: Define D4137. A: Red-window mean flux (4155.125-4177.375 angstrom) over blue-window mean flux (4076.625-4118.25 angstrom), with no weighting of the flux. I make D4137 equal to 1.1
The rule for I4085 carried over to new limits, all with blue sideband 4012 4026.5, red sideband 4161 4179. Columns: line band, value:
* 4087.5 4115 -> 5.0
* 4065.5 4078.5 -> 0.5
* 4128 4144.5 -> 0.4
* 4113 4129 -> 0.6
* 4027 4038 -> 0.1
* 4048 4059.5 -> 0.1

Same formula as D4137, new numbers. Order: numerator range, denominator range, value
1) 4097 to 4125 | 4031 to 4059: 0.89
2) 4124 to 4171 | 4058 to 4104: 1.03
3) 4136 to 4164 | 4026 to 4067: 0.95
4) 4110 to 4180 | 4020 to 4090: 0.97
